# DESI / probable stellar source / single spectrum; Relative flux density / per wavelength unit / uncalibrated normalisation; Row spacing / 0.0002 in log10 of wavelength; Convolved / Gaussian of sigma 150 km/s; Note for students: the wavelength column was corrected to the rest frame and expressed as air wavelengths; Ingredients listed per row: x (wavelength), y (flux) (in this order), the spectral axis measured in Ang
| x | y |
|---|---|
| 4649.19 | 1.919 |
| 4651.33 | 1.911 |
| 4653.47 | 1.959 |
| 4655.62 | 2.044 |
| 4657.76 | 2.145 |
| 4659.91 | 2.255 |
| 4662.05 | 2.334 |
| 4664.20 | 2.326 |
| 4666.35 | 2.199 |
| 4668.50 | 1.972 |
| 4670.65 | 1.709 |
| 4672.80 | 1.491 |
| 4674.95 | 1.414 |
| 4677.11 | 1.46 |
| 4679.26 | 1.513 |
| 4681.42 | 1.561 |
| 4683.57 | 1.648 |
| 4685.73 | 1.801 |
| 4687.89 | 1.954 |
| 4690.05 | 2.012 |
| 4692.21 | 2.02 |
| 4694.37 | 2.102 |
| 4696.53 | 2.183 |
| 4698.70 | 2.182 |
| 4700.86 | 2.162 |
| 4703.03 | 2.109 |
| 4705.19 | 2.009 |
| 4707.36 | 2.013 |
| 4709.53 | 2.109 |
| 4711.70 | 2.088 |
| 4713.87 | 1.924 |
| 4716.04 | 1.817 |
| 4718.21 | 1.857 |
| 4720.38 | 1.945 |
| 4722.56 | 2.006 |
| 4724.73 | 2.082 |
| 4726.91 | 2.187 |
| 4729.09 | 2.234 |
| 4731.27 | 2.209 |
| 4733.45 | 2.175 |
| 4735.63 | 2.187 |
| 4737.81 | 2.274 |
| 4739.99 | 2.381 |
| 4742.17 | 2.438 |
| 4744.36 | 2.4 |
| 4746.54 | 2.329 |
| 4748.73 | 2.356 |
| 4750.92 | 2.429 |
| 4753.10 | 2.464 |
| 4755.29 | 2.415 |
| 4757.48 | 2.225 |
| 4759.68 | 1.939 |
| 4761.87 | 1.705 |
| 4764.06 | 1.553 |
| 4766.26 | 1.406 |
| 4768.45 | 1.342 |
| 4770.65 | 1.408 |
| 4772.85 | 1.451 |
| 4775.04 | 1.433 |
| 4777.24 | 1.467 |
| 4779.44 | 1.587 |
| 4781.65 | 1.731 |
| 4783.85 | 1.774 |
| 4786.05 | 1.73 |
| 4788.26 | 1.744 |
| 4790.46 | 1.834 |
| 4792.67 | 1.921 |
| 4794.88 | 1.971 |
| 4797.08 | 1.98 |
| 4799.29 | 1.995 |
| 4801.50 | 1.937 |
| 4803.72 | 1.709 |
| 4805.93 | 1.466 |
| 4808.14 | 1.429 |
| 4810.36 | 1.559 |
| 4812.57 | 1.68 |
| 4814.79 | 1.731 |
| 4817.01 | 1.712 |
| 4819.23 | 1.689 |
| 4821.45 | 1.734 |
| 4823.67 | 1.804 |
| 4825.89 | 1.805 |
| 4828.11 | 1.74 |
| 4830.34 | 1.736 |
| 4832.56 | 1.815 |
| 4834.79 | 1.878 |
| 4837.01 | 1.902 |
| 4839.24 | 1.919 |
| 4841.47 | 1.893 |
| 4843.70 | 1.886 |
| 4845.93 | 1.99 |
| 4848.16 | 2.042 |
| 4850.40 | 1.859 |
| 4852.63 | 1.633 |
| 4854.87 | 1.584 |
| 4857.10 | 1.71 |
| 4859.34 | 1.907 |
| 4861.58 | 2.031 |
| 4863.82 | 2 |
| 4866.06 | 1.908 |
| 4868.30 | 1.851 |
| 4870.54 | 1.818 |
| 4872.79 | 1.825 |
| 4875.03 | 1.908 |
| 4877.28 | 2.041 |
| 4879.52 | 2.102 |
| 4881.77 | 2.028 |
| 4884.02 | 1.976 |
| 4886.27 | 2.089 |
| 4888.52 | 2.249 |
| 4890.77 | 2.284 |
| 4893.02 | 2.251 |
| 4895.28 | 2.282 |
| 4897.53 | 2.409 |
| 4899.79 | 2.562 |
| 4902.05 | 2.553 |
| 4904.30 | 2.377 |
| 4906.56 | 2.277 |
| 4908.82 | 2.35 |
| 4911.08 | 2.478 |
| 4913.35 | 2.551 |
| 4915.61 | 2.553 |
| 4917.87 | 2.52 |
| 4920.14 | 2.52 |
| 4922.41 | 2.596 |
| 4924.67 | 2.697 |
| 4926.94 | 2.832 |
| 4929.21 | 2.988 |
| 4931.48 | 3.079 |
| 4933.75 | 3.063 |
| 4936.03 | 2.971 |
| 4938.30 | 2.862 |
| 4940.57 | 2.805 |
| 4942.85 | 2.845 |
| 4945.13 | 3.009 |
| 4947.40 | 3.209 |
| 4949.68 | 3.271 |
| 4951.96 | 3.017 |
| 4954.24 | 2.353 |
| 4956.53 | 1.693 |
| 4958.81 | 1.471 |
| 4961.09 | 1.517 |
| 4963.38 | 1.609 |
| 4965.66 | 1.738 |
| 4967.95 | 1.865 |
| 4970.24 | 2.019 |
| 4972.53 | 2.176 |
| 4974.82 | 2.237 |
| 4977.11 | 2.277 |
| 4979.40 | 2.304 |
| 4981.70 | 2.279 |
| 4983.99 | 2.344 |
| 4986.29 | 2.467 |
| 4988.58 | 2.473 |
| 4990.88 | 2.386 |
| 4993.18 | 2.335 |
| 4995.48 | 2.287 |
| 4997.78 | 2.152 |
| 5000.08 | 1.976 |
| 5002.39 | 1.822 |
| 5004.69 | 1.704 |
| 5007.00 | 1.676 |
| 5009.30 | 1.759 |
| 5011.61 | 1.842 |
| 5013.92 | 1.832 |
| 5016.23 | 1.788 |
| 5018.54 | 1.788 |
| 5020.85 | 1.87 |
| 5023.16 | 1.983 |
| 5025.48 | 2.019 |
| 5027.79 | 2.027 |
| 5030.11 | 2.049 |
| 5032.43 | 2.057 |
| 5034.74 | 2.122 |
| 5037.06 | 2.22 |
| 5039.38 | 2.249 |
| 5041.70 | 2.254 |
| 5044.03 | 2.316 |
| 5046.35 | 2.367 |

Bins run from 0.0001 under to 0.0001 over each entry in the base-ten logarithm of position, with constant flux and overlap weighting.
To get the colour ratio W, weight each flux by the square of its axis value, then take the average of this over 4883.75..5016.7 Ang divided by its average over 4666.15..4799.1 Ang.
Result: 1.32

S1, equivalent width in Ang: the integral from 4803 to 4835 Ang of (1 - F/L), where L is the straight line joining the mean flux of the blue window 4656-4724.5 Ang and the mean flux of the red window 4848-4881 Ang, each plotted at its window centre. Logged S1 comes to 3.4 Ang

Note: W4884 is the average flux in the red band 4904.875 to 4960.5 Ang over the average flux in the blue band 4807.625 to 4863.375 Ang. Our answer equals 1.5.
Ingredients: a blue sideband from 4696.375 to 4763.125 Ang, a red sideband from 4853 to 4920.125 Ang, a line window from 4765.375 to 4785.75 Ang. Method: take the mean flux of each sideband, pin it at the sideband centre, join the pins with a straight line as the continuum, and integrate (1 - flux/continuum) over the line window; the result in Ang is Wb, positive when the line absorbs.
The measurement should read 6.0 Ang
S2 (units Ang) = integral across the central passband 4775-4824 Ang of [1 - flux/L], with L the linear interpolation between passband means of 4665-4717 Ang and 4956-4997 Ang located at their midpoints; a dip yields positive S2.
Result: 6.0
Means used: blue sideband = 1.9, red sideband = 2.09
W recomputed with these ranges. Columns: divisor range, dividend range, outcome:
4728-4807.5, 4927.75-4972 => 1.39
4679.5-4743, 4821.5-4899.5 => 1.01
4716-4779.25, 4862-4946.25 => 1.29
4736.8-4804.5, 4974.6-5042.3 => 1.20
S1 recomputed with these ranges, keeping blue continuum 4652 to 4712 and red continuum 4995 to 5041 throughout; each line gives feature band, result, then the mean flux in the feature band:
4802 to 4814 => 2.2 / 1.59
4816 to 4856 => 2.9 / 1.81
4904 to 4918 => -3.5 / 2.44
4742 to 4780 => 1.1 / 1.9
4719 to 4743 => -2.8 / 2.19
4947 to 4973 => -2.3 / 2.13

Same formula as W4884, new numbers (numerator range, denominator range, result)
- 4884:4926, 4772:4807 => 1.39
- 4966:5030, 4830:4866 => 1.10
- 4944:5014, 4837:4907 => 1.07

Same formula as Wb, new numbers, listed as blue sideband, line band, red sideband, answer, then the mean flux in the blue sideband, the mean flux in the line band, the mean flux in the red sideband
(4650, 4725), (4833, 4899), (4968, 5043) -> 1.6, 1.95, 1.98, 2.08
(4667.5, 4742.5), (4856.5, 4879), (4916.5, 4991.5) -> 3.8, 1.97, 1.91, 2.47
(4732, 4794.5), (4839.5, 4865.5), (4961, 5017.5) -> 1.4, 1.93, 1.87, 2.04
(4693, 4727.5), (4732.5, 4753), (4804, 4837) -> -4.1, 2.05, 2.34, 1.71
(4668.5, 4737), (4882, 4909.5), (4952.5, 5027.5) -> -4.3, 1.94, 2.3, 2.01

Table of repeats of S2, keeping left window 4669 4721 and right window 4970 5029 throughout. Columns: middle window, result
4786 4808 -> 1.4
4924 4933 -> -4.0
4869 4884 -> 0.3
